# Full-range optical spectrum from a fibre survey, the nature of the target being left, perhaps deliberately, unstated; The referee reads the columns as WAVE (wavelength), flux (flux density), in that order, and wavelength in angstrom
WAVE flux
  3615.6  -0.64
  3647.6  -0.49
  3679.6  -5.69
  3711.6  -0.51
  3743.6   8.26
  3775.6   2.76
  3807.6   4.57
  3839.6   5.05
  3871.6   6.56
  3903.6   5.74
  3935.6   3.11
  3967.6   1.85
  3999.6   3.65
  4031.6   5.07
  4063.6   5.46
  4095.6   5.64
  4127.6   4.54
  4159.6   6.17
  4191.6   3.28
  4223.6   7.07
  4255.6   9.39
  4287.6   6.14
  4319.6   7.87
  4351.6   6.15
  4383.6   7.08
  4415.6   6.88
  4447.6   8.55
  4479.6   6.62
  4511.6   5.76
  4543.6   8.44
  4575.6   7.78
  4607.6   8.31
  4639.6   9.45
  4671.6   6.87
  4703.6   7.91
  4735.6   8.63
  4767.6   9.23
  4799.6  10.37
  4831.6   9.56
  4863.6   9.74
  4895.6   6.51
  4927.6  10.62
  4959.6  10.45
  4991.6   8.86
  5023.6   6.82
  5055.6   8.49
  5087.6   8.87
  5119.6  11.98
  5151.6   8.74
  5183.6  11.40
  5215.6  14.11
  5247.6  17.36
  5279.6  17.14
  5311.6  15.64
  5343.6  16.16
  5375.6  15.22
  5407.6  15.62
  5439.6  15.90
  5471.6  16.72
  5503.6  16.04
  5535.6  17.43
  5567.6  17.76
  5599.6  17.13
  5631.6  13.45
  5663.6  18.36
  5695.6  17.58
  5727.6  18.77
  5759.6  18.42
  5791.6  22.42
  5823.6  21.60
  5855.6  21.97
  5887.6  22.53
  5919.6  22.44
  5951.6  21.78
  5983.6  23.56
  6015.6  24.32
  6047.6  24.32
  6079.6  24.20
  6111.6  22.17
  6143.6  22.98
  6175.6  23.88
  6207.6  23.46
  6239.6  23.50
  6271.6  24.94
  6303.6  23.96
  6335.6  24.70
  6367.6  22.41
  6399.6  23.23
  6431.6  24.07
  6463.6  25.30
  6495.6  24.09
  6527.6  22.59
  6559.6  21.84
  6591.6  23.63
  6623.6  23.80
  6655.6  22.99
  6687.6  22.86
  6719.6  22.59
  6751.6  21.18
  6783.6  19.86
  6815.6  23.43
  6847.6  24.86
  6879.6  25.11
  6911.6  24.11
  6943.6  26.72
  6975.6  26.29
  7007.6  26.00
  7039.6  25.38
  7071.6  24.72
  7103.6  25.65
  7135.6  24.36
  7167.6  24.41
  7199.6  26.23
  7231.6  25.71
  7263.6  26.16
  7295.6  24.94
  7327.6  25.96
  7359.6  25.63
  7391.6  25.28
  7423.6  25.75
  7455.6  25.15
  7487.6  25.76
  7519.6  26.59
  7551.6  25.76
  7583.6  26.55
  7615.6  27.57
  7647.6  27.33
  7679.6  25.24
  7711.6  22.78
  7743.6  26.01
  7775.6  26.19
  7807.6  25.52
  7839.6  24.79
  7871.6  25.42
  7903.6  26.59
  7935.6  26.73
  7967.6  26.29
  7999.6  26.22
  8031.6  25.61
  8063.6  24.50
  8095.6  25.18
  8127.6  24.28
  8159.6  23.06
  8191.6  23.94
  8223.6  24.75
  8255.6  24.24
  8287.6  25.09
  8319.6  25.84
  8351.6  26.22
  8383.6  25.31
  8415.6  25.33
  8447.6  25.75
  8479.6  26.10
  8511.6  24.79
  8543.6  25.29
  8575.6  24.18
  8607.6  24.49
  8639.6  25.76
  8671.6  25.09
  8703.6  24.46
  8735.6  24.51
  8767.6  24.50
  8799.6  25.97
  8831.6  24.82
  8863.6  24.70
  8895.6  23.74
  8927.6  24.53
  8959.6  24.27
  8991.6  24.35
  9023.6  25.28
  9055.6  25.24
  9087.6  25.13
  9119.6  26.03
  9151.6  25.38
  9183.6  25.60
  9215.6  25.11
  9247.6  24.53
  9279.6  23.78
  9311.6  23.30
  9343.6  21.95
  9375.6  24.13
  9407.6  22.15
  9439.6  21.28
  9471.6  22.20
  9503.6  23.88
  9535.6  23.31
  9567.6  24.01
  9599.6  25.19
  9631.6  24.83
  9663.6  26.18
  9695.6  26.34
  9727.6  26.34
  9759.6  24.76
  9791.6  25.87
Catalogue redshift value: 0.309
